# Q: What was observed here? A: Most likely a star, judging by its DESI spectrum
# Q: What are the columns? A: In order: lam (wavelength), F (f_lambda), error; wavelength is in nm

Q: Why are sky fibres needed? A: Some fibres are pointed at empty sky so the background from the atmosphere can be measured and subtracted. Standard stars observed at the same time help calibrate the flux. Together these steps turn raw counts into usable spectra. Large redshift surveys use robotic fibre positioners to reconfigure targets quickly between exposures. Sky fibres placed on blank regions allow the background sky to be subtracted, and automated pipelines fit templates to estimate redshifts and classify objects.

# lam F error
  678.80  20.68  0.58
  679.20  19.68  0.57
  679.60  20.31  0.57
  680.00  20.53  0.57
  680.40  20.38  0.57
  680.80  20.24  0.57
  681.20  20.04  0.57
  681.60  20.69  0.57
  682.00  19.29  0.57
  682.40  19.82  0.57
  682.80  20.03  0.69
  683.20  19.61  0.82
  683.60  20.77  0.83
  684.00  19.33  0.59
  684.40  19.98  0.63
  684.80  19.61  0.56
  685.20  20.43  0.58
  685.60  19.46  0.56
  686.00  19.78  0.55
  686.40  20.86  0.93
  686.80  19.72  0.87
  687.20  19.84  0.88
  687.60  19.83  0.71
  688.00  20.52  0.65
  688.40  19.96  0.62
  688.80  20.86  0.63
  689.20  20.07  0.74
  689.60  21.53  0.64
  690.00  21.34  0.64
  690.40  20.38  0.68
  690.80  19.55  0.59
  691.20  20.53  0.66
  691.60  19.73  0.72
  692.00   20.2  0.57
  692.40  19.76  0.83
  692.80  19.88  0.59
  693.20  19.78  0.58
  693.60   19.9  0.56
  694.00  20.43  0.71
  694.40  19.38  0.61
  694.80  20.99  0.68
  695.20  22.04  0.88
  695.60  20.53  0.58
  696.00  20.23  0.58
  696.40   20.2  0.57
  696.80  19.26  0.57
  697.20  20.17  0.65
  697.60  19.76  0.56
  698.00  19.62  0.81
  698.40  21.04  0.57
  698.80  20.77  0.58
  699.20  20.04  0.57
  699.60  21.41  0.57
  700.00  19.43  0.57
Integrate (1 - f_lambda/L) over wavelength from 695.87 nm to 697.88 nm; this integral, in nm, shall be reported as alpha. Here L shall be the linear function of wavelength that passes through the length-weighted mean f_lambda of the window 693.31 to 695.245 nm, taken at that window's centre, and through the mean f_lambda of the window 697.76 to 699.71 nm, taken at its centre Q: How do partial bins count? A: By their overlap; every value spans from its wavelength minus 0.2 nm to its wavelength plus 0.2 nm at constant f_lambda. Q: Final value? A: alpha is 0.06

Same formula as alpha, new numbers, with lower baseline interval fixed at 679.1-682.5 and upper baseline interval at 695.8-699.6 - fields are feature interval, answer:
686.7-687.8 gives 0.02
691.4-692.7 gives 0.02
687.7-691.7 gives -0.06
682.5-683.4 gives 0.01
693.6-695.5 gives -0.04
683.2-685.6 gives 0.02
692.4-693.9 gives 0.02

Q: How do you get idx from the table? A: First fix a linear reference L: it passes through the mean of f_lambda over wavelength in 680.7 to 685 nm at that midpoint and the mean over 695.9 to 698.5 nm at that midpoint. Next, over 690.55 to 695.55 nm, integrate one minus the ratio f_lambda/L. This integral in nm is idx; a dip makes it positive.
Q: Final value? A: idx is -0.05 nm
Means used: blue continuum 19.9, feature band 20.2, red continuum 20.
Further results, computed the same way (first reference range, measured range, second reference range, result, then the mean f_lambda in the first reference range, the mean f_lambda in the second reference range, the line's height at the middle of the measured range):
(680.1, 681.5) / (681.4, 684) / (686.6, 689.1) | 0.032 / 20.3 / 20.1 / 20.2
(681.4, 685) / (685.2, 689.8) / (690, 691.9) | -0.038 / 19.9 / 20.2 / 20.1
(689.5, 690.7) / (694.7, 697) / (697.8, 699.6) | 0.012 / 20.9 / 20.5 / 20.6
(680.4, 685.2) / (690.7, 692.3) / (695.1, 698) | 0.009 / 20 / 20.2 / 20.1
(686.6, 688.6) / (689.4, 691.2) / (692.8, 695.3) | -0.051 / 20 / 20.3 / 20.1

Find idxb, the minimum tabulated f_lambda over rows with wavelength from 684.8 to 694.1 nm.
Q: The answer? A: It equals 19.46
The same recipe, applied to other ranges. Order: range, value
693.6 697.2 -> 19.26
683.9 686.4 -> 19.33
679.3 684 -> 19.29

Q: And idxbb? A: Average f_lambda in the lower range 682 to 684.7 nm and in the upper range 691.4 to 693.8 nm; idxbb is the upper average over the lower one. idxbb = 1.00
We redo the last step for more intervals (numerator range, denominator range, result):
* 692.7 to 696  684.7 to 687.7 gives 1.02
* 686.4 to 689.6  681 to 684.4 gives 1.02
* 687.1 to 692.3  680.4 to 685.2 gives 1.02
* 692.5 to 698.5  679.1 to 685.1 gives 1.01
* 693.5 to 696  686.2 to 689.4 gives 1.02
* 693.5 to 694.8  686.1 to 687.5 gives 1.00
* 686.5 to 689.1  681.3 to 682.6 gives 1.01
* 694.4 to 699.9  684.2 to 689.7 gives 1.01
